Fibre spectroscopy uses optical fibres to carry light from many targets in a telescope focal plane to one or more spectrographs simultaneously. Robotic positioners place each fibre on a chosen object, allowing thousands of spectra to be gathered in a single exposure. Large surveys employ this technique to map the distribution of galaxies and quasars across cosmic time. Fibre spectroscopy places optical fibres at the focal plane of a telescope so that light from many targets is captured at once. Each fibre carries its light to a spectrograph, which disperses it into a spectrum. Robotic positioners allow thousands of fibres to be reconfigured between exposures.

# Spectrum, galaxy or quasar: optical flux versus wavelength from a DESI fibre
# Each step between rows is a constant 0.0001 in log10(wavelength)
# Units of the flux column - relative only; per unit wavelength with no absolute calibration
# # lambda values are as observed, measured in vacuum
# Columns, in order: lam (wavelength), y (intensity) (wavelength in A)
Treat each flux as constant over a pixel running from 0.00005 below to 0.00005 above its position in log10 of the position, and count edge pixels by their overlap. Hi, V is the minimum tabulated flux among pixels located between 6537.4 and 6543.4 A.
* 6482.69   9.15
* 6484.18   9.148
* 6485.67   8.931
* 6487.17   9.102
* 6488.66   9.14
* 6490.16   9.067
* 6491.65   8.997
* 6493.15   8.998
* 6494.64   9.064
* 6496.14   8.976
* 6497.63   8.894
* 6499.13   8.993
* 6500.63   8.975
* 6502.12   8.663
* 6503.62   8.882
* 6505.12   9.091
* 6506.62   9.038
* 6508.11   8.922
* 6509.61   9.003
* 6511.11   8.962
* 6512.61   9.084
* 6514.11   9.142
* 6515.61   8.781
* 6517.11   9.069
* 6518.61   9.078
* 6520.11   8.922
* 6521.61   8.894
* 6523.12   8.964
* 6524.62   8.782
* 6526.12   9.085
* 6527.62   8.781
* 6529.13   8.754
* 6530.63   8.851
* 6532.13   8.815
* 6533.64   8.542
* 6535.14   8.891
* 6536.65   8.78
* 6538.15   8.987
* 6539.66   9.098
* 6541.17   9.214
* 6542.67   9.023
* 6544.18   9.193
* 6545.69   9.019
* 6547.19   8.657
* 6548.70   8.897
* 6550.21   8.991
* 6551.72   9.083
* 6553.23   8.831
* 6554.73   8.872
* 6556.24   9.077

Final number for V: 8.987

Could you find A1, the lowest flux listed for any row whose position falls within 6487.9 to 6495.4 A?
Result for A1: 8.997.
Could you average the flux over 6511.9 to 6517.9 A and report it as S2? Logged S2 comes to 9.02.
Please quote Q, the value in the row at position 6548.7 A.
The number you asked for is 8.897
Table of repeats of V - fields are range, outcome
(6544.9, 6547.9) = 8.657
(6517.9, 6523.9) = 8.894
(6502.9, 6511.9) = 8.882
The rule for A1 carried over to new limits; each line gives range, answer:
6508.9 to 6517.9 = 8.781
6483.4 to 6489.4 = 8.931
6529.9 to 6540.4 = 8.542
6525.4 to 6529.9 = 8.754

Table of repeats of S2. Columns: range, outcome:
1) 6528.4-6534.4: 8.75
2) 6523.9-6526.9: 8.95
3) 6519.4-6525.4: 8.89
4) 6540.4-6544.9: 9.14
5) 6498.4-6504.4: 8.88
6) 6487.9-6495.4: 9.05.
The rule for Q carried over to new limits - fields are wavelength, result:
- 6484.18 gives 9.148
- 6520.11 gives 8.922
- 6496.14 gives 8.976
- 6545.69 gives 9.019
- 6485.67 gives 8.931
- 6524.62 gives 8.782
